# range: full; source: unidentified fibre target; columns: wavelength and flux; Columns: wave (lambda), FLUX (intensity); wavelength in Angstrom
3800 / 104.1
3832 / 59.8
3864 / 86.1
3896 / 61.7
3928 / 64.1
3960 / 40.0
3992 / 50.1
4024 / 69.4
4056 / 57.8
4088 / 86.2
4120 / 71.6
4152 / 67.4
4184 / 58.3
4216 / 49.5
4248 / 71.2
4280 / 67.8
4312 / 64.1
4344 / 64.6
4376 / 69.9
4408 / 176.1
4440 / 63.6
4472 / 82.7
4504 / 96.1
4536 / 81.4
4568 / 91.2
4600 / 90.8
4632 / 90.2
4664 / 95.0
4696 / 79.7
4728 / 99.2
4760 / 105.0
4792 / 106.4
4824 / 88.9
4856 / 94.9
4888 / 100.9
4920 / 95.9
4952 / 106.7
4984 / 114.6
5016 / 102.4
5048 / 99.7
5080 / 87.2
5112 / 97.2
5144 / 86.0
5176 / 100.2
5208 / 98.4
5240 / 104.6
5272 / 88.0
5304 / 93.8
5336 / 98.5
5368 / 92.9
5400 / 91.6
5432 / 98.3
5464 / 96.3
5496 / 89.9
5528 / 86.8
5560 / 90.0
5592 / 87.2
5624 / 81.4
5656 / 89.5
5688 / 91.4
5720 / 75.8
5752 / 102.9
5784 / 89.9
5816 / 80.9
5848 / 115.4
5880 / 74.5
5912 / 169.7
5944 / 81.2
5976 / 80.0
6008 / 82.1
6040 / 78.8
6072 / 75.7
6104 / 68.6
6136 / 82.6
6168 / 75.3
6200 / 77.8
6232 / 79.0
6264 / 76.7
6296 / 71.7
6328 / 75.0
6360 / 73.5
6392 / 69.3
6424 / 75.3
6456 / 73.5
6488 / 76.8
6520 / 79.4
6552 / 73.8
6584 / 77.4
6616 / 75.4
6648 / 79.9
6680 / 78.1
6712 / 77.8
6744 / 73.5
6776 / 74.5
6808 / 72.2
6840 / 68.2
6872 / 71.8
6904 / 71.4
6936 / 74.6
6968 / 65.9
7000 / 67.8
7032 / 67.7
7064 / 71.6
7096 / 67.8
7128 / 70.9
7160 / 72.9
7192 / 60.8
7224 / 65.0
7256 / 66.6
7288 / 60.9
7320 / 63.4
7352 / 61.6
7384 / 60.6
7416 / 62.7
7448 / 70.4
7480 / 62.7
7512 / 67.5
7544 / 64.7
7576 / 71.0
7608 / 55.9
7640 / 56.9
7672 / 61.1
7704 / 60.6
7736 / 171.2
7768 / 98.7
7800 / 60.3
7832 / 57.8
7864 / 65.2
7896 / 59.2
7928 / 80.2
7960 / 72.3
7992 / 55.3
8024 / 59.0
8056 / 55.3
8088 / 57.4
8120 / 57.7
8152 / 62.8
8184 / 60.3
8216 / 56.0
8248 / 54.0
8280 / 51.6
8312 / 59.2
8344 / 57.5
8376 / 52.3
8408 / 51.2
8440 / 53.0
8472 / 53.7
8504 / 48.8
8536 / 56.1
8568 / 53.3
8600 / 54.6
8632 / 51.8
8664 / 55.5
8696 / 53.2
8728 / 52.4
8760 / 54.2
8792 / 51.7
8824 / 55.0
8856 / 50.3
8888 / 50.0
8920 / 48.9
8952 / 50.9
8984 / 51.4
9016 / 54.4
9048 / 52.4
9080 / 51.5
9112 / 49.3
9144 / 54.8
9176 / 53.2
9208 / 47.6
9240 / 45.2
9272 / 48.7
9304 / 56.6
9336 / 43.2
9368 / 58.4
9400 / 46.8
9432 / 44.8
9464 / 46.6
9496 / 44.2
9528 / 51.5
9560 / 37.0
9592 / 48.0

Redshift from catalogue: 0.18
